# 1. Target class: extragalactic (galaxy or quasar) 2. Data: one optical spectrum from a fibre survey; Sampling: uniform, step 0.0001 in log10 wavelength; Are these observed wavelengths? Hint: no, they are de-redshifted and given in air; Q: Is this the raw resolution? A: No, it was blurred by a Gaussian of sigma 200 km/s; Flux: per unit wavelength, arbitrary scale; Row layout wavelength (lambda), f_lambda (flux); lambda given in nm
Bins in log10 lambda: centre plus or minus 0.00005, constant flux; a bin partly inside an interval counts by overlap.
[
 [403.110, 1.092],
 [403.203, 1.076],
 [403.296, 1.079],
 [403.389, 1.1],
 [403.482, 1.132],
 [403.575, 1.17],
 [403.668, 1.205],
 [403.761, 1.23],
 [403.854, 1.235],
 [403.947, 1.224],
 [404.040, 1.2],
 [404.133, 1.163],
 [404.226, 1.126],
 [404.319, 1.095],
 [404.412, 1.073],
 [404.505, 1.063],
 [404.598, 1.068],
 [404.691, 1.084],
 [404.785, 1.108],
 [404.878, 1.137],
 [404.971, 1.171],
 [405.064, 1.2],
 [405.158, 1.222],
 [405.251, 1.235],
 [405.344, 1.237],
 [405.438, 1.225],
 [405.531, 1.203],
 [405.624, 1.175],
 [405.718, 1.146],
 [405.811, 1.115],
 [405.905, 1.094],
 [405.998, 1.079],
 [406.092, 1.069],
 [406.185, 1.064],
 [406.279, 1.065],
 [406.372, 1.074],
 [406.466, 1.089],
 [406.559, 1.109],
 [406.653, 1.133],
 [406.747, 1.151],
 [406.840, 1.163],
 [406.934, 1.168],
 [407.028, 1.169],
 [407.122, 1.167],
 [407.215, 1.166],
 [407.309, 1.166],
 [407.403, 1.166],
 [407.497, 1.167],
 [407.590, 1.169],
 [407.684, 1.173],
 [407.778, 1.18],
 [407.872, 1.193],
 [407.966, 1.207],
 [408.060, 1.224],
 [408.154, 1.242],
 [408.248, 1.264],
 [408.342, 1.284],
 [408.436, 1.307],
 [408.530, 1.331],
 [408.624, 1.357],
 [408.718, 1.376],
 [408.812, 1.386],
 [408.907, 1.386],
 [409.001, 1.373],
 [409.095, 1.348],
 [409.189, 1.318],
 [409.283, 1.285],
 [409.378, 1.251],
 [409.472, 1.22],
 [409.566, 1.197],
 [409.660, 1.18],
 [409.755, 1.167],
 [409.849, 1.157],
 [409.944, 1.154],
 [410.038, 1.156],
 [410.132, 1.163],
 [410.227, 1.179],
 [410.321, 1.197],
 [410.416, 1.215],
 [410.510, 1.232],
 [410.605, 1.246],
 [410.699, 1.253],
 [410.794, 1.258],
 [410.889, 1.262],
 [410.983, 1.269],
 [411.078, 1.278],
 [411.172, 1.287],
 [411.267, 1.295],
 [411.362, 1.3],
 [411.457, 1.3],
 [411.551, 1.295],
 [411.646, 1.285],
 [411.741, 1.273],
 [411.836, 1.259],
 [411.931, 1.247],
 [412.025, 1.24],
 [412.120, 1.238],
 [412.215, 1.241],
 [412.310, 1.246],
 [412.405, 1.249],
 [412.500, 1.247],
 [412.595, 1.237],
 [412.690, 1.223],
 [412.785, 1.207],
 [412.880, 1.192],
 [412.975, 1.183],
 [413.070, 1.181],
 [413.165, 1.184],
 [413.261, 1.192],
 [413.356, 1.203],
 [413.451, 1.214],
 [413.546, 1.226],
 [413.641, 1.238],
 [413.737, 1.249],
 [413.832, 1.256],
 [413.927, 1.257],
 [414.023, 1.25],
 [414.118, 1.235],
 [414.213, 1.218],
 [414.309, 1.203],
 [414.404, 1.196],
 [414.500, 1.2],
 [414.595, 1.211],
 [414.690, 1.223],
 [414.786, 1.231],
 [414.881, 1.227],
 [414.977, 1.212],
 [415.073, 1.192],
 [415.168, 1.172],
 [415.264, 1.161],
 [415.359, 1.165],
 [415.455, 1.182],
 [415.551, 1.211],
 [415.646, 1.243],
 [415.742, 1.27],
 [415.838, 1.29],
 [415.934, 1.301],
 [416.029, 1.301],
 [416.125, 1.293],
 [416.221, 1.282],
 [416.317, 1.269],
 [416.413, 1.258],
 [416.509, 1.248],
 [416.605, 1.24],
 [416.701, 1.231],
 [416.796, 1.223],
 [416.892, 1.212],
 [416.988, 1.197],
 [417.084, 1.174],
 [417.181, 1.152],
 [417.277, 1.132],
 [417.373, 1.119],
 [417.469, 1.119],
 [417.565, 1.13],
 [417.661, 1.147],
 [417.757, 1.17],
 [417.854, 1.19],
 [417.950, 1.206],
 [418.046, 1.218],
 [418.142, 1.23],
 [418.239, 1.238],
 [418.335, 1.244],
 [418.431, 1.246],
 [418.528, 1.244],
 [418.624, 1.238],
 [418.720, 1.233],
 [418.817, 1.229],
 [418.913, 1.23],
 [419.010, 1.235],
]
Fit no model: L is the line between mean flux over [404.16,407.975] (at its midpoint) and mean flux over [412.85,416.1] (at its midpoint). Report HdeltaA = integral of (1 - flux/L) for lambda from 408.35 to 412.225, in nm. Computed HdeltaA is -0.27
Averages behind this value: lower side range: 1.14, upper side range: 1.22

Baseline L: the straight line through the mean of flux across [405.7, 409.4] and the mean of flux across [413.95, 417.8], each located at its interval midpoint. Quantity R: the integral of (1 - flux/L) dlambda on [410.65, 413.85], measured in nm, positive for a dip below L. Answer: -0.09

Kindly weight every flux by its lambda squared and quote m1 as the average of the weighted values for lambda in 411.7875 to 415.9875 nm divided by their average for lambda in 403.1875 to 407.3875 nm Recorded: 1.12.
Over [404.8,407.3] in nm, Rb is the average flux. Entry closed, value 1.15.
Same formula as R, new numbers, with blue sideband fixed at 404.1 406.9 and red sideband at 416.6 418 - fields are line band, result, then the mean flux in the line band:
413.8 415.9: -0.10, 1.22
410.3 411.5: -0.12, 1.26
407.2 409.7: -0.25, 1.26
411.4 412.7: -0.11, 1.26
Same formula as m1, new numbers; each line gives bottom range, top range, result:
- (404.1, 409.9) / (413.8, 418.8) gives 1.07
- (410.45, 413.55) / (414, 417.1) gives 1.00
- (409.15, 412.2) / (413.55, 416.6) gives 1.02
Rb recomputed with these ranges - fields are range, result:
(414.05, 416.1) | 1.22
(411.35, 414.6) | 1.23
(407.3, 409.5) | 1.27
